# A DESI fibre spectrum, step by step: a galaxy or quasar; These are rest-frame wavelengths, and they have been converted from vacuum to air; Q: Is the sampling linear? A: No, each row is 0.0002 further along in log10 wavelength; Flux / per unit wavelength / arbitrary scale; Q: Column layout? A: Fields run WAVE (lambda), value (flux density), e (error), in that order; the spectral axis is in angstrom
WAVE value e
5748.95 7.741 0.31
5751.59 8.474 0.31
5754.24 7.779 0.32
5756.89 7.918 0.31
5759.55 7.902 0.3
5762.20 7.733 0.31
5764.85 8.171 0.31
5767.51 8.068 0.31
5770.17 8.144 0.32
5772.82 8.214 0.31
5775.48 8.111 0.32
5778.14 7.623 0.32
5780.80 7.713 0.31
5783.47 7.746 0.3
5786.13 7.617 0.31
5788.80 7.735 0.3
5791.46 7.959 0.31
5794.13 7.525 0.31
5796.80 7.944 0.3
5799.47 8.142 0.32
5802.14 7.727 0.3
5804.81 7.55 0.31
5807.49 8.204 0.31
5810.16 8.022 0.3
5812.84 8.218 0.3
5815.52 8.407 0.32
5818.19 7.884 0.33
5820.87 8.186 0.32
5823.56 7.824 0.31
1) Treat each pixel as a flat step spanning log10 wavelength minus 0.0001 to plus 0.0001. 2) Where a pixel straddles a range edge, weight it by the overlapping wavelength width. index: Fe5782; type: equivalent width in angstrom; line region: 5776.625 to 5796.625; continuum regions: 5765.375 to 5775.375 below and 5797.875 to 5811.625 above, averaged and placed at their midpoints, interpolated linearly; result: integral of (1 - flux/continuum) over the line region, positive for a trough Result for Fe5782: 0.8 angstrom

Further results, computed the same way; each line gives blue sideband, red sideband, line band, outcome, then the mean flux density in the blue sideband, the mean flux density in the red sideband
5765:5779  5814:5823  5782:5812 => 0.9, 8.06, 8.13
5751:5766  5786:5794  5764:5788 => -0.2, 7.97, 7.76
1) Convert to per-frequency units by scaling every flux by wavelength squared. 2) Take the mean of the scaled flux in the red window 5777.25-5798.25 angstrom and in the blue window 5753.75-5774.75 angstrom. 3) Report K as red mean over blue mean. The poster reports 1.0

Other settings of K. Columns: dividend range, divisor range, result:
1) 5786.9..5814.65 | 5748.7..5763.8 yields 1.01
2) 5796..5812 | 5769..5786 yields 1.01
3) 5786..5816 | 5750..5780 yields 1.00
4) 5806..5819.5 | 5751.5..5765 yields 1.05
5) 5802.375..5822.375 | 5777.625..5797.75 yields 1.05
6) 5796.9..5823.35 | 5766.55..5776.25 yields 1.00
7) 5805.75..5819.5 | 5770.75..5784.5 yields 1.04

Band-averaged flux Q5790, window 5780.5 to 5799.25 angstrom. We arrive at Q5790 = 7.77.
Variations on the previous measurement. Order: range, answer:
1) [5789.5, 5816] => 7.95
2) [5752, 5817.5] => 7.93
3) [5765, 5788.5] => 7.91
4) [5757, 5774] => 8.03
